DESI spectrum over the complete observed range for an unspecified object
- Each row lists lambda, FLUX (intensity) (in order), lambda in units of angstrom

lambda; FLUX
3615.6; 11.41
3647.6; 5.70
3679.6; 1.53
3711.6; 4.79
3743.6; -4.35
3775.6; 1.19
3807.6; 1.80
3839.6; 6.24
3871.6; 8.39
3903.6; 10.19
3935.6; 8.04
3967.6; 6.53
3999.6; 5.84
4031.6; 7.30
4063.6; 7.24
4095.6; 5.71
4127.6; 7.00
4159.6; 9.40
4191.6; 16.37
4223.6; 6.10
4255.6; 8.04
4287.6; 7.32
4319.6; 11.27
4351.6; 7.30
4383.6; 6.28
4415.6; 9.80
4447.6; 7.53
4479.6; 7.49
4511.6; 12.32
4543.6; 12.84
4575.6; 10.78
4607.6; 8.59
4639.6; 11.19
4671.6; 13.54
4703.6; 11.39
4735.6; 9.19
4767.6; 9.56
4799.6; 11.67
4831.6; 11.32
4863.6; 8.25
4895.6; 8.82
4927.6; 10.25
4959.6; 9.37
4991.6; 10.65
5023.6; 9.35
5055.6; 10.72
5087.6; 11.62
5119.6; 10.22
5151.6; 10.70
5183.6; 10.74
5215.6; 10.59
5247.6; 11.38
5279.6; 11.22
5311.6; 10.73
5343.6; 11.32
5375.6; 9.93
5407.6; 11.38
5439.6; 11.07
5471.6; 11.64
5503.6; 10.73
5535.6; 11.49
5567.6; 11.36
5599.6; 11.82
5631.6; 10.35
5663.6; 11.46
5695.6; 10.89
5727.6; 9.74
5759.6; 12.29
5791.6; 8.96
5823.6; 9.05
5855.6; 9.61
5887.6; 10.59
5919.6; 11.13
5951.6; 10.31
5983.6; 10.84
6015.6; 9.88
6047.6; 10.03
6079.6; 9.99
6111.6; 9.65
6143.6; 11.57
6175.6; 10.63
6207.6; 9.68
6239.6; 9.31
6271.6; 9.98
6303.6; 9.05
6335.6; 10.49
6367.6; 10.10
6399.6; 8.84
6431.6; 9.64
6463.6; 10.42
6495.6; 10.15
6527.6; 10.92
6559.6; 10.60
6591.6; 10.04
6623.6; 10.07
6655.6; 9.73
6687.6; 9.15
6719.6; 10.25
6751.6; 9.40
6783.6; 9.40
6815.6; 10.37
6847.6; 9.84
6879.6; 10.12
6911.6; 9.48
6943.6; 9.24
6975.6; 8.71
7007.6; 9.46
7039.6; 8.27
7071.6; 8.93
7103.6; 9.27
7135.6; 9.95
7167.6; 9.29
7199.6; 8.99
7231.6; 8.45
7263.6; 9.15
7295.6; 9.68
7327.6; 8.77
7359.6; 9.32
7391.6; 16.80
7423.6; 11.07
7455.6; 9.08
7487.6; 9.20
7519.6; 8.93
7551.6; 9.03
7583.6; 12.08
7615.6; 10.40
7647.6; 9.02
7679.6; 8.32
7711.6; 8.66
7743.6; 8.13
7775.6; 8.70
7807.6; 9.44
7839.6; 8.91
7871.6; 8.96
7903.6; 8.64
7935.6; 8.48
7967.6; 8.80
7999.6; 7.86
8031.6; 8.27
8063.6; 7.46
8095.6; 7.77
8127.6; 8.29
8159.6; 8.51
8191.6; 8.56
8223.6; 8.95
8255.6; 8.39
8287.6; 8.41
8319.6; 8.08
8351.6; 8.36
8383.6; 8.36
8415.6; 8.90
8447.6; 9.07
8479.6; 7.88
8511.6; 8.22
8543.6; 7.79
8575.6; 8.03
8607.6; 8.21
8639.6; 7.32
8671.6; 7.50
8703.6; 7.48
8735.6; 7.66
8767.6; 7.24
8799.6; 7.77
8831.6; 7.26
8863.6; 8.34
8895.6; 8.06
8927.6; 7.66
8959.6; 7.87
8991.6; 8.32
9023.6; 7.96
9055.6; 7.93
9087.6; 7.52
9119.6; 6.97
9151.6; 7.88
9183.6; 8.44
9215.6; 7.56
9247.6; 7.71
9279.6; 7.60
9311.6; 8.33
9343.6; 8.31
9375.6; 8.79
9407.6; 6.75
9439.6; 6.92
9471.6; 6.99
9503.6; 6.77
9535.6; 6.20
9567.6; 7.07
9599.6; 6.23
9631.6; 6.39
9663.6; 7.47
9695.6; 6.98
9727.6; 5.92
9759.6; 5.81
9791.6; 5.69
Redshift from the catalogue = 0.128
